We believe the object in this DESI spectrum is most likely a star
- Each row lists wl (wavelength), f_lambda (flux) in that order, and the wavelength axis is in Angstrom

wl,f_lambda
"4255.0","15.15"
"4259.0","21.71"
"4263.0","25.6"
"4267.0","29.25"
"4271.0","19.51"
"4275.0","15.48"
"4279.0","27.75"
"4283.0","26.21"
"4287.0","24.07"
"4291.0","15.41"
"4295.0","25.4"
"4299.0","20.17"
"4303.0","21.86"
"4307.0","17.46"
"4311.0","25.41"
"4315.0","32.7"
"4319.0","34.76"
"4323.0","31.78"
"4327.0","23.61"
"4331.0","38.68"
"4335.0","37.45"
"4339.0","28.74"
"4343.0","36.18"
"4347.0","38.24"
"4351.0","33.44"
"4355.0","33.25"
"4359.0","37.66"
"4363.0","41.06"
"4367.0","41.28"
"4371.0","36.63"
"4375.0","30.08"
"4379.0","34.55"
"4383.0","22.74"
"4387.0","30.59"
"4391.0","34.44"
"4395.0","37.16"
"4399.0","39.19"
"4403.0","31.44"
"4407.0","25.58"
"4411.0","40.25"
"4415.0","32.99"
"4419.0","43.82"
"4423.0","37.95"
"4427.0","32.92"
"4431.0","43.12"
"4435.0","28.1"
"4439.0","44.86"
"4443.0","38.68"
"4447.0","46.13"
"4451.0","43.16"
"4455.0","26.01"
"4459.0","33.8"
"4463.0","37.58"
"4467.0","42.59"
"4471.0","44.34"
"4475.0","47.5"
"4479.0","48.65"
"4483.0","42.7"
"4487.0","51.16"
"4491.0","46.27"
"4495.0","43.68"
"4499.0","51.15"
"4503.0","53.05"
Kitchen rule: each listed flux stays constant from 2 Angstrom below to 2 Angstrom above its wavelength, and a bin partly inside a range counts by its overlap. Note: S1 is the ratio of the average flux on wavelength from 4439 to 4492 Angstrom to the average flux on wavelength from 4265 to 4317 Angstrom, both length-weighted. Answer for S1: 1.83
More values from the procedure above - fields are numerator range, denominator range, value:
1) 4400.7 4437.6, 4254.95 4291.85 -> 1.56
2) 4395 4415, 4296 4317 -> 1.45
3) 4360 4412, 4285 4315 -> 1.54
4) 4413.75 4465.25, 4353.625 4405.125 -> 1.09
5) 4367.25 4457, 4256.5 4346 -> 1.35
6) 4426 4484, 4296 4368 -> 1.27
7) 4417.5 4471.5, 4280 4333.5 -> 1.48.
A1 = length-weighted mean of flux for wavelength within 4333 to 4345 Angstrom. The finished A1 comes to 34.1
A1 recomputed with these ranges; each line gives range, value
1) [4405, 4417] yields 32.9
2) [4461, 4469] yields 40.1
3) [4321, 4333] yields 31.4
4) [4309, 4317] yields 29.1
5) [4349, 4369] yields 37.3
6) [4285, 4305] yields 21.4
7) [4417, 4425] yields 40.9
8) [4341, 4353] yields 36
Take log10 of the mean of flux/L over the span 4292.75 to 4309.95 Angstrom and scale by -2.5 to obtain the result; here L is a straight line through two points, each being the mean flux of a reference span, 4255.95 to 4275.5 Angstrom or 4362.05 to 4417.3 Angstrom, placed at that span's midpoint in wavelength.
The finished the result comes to 0.20 mag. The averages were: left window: 22.4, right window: 34.1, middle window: 21.4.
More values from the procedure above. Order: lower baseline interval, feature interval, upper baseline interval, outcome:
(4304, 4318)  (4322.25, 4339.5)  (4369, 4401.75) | -0.17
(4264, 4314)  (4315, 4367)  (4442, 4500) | -0.22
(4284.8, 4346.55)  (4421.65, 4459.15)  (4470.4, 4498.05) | 0.11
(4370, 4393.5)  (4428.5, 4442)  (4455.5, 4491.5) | -0.01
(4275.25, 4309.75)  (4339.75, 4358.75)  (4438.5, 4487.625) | -0.22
